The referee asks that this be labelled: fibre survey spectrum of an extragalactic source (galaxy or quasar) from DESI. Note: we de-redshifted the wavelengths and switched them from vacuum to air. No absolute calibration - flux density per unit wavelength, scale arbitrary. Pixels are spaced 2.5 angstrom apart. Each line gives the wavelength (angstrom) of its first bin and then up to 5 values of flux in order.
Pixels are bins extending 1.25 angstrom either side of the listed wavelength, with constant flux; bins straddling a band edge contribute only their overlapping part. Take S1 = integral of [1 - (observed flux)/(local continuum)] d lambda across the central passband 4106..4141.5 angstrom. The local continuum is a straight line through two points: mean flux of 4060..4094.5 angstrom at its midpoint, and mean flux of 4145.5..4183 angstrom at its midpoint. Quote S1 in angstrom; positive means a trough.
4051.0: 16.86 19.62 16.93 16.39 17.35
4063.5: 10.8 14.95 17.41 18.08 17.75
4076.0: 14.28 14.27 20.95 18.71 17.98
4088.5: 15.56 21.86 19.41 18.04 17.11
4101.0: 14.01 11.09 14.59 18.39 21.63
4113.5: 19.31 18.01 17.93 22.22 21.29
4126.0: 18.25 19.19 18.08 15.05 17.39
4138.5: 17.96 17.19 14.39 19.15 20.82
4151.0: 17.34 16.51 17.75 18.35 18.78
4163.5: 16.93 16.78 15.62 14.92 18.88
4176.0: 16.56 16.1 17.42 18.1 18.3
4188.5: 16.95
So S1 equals -2.72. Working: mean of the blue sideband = 17.1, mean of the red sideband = 17.4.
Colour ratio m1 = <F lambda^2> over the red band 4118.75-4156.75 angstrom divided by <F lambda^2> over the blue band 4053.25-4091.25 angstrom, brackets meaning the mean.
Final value 1.1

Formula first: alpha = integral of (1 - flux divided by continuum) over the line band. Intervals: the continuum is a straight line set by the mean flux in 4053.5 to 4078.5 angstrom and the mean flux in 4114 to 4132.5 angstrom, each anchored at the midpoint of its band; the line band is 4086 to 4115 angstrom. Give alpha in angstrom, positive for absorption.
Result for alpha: 0.9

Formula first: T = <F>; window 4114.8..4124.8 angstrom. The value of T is 19.9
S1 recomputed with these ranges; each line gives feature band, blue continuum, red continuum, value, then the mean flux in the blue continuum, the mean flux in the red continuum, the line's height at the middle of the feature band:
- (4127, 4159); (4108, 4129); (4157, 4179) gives 1.25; 19.6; 17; 18.3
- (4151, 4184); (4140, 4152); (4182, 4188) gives 1.47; 17.8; 18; 17.9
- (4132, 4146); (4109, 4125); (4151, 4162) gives 1.54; 20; 17.8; 18.7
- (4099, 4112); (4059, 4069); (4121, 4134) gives 1.27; 15.1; 18.9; 17.6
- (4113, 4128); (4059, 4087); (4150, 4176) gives -2.32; 16.6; 17.2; 16.9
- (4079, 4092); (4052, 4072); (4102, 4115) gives -1.55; 16.4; 17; 16.7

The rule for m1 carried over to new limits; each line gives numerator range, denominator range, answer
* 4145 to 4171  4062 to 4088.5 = 1.11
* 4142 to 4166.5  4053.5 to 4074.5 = 1.13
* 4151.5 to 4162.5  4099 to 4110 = 1.23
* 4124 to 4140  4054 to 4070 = 1.16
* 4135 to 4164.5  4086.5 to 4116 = 1.04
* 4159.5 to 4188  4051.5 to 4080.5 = 1.11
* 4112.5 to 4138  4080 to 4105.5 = 1.09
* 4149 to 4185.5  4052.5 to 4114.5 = 1.05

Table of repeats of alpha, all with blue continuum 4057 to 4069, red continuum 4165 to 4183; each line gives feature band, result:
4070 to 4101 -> -4.2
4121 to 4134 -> -2.3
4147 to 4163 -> -1.7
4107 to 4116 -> -2.0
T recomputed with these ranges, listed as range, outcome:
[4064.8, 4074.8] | 17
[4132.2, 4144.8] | 16.4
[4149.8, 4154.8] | 16.9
